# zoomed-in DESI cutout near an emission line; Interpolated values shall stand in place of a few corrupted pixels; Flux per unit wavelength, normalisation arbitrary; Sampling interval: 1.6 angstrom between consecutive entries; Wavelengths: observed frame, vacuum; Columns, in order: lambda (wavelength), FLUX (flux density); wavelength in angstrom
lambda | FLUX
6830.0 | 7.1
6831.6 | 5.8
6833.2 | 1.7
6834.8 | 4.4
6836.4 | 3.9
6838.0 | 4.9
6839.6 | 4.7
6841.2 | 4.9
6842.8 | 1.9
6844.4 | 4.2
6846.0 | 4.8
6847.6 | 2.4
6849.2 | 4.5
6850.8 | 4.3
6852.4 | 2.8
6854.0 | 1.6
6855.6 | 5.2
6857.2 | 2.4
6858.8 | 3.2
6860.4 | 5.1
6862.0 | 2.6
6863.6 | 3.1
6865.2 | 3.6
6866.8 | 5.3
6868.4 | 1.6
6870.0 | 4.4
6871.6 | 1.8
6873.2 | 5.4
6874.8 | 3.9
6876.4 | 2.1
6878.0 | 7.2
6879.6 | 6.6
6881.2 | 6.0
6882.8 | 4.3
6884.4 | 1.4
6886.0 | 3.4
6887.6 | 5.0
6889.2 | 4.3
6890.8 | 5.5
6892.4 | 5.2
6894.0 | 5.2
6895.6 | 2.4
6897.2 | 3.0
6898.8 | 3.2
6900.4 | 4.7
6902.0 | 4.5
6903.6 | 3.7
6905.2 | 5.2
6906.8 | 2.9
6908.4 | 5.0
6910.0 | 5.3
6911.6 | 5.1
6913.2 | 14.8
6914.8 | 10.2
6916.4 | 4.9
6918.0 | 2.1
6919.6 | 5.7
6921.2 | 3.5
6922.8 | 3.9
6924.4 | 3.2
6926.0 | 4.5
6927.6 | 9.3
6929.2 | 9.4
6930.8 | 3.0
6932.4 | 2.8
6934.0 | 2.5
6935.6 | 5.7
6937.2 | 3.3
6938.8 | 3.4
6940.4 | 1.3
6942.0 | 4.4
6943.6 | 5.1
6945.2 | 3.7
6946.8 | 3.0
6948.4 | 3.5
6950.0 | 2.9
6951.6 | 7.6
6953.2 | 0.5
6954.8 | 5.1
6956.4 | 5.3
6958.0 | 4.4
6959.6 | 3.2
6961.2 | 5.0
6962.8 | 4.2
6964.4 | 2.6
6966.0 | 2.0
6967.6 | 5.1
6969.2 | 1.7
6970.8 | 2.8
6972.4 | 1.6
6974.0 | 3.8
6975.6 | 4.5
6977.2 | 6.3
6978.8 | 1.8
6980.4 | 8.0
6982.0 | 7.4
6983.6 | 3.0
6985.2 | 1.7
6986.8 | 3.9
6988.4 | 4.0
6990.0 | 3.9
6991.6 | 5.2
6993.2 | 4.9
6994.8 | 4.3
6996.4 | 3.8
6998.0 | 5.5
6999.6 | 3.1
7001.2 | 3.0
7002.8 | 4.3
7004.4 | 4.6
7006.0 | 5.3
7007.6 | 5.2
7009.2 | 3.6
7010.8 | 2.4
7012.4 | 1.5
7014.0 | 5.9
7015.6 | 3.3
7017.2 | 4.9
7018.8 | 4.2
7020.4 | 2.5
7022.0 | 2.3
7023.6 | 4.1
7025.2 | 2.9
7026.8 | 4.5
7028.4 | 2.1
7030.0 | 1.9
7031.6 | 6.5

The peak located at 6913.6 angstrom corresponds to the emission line [S II]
